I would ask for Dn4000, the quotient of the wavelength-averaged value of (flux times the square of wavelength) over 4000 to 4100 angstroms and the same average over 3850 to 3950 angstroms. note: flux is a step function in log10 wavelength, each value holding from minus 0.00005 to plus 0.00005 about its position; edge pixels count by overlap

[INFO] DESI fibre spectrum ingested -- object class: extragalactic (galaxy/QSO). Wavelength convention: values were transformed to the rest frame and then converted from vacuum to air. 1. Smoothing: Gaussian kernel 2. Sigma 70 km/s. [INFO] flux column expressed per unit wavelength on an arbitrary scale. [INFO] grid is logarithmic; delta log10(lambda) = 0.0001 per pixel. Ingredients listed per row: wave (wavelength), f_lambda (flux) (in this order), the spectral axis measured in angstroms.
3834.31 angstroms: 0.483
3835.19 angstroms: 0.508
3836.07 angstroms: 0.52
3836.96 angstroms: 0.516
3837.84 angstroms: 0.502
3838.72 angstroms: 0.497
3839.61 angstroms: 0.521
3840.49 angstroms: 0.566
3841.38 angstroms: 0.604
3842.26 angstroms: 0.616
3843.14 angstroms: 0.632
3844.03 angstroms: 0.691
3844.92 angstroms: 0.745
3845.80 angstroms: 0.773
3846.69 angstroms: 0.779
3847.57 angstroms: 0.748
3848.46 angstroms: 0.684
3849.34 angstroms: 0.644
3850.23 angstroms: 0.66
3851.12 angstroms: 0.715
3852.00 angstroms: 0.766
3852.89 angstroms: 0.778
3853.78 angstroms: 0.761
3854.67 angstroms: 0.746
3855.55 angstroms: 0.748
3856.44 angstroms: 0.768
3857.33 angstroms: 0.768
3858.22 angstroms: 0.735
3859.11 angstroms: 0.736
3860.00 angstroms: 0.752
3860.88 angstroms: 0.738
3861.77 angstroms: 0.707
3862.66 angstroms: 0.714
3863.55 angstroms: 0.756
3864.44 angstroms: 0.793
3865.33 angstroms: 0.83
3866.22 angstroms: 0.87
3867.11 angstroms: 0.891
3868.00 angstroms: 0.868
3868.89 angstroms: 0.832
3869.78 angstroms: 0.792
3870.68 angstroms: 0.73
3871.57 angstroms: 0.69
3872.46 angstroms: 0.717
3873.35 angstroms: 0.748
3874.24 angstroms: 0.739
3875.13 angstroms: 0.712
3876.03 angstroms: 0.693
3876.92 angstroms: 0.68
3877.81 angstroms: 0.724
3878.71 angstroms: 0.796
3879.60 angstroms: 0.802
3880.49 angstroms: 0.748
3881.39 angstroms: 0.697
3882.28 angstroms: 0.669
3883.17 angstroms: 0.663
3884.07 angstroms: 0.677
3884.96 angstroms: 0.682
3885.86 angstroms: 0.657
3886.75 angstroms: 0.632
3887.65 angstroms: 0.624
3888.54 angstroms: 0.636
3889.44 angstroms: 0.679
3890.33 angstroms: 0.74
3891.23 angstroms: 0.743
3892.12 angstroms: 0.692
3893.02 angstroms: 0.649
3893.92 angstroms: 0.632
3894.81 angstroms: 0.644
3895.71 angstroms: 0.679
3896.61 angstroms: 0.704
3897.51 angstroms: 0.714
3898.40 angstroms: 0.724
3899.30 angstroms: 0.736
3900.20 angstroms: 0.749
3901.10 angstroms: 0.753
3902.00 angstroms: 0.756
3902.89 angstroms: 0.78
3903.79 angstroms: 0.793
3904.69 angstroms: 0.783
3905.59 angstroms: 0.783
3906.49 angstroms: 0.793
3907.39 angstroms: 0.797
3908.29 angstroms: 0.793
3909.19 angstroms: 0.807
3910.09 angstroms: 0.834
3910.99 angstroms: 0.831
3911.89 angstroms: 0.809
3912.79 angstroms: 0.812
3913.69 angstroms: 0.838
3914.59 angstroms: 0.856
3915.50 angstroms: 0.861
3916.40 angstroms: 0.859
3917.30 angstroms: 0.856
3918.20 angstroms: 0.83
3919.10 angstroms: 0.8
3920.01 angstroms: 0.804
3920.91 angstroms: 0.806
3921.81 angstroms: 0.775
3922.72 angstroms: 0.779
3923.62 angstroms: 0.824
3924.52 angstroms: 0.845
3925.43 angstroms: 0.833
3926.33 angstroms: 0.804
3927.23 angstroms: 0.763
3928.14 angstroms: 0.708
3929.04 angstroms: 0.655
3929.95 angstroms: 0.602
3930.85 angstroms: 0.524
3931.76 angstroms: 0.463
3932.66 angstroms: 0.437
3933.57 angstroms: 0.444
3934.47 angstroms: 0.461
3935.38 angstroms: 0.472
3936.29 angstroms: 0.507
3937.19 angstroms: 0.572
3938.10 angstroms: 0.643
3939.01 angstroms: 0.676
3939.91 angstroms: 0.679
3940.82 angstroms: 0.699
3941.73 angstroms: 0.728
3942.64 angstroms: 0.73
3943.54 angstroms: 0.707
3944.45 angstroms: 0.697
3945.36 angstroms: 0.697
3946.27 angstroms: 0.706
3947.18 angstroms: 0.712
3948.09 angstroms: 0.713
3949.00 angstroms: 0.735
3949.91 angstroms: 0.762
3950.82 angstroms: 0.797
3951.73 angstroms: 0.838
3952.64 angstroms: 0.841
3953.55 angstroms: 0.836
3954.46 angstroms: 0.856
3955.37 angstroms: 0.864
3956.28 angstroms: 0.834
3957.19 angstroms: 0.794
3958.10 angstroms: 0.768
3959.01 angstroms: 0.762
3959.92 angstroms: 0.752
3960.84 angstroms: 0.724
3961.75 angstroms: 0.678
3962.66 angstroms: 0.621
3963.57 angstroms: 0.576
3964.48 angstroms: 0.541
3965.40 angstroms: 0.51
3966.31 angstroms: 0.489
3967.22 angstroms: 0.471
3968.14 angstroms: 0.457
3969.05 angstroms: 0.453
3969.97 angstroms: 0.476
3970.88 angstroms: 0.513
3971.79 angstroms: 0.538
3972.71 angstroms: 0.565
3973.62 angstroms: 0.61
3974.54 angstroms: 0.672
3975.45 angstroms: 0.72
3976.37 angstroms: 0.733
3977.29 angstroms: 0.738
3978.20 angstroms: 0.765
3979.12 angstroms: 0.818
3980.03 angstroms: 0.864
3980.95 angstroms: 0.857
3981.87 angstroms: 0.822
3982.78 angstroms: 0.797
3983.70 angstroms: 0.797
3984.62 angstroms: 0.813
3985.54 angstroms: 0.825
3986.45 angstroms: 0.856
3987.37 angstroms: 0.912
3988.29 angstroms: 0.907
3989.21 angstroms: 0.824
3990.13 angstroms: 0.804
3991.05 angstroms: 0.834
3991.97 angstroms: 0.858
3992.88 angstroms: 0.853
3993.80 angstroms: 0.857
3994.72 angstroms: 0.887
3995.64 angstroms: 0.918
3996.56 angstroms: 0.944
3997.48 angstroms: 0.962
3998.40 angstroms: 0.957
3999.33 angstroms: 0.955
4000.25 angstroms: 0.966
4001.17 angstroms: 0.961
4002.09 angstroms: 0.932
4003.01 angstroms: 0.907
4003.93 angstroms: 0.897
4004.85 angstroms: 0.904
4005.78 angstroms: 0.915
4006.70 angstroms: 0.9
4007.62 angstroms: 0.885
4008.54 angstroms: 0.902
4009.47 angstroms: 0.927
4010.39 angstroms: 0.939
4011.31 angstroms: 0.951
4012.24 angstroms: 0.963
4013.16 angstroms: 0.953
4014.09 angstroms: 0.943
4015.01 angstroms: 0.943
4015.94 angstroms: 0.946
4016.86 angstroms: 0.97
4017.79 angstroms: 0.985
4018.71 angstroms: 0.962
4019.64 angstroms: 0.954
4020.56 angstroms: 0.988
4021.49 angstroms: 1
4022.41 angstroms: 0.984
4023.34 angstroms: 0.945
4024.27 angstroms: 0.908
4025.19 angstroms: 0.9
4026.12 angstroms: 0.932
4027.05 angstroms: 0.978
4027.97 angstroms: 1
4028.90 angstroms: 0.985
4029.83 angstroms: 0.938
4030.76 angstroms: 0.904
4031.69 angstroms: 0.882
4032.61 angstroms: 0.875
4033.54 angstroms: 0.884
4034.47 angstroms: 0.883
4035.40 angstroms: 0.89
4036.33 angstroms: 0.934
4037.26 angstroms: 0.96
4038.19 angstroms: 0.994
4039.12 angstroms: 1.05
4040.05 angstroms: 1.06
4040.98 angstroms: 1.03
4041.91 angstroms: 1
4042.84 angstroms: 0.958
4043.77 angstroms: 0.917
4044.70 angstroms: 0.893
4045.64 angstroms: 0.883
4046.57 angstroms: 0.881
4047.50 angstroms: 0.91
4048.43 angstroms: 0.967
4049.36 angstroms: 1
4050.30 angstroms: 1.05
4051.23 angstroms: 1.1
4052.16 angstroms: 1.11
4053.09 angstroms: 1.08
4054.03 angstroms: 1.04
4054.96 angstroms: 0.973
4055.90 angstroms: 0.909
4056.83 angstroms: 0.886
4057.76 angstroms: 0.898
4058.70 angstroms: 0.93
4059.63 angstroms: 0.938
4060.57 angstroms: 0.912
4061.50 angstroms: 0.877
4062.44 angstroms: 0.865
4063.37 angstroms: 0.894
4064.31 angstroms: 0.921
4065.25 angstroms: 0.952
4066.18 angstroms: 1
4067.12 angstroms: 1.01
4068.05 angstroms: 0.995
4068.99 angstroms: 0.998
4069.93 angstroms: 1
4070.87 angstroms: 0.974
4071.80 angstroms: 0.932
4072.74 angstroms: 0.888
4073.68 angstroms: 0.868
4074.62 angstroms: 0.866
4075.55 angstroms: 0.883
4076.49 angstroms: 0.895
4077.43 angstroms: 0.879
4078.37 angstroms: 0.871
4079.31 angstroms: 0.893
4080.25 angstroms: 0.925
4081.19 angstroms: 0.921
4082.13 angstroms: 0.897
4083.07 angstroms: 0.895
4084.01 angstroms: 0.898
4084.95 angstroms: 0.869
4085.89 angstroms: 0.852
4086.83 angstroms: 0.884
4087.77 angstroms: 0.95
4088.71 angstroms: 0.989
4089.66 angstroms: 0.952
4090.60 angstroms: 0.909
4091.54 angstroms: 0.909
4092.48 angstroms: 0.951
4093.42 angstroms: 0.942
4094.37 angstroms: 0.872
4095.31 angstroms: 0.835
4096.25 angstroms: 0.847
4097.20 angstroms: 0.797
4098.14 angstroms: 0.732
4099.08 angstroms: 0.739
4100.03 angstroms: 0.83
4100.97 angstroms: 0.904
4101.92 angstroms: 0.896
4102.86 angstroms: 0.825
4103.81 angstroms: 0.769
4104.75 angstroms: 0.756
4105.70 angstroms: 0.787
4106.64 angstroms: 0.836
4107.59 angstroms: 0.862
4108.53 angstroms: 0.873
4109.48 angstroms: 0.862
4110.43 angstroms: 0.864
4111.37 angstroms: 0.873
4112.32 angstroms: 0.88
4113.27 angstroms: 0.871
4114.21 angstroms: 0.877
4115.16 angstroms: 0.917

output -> 1.38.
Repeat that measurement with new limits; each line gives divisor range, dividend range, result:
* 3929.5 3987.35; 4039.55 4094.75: 1.46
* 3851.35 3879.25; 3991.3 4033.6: 1.32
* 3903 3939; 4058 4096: 1.36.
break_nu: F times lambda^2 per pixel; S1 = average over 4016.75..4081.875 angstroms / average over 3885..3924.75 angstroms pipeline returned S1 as 1.3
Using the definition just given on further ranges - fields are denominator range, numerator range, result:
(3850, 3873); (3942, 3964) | 1.03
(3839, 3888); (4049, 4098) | 1.43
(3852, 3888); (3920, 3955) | 0.97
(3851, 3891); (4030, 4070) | 1.42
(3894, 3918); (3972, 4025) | 1.18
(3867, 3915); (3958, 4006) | 1.08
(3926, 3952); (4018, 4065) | 1.54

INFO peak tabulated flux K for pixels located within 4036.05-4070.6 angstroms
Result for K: 1.11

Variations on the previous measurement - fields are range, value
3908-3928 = 0.861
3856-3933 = 0.891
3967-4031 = 1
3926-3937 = 0.804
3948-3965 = 0.864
